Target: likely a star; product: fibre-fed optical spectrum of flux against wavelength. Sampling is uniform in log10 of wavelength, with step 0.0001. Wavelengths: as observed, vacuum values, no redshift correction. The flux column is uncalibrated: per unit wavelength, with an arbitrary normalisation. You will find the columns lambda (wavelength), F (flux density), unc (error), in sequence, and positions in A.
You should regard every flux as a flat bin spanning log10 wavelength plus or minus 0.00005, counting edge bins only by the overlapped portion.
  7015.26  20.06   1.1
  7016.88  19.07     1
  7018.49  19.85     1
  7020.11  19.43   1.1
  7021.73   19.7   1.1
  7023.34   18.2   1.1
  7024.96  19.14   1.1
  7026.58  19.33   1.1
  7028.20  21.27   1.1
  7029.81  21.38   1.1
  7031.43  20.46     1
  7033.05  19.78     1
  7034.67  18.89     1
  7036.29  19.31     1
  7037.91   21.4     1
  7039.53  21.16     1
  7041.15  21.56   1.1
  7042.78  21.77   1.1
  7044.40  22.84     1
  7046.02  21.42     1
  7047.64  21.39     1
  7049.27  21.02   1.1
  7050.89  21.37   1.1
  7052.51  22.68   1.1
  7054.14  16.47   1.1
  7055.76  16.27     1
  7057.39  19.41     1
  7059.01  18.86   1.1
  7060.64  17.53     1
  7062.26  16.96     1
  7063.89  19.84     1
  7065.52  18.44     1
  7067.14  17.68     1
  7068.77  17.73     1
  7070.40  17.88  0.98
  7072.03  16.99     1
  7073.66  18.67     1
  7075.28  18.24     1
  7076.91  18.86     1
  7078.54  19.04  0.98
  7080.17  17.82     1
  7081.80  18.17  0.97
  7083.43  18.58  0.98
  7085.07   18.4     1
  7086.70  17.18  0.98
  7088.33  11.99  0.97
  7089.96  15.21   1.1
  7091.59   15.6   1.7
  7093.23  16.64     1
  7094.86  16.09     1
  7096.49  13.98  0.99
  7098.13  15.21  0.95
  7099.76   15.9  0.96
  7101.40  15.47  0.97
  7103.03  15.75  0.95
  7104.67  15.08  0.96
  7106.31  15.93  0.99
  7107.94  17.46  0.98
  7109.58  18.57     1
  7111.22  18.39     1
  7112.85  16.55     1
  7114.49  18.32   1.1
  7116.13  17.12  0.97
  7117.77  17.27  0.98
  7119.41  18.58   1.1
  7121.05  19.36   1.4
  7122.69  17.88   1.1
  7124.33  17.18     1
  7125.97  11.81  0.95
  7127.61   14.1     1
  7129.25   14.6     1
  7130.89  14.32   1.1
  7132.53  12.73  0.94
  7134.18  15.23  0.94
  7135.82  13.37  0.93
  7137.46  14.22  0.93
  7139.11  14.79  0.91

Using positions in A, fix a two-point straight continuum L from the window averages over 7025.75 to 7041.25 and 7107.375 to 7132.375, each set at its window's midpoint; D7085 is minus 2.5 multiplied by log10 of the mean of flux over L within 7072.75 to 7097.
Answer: 0.07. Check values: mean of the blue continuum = 20.4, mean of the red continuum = 16.7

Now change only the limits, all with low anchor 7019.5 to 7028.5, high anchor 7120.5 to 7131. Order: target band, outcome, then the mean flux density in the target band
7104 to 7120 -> -0.079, 17.3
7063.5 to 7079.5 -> -0.040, 18.3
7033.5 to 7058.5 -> -0.103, 20.4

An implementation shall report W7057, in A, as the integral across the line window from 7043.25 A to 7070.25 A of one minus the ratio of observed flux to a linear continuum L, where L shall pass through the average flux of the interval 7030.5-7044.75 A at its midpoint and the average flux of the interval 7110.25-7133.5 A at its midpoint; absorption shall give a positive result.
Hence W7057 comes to 0.52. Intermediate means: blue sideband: 20.7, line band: 19.4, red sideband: 16.3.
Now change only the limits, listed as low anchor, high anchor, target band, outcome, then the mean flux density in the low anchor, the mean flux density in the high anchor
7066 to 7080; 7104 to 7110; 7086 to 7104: 1.92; 18.1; 16.7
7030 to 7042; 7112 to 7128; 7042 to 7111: 3.27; 20.4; 16.9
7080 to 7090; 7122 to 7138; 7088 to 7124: -1.96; 16.8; 14.5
